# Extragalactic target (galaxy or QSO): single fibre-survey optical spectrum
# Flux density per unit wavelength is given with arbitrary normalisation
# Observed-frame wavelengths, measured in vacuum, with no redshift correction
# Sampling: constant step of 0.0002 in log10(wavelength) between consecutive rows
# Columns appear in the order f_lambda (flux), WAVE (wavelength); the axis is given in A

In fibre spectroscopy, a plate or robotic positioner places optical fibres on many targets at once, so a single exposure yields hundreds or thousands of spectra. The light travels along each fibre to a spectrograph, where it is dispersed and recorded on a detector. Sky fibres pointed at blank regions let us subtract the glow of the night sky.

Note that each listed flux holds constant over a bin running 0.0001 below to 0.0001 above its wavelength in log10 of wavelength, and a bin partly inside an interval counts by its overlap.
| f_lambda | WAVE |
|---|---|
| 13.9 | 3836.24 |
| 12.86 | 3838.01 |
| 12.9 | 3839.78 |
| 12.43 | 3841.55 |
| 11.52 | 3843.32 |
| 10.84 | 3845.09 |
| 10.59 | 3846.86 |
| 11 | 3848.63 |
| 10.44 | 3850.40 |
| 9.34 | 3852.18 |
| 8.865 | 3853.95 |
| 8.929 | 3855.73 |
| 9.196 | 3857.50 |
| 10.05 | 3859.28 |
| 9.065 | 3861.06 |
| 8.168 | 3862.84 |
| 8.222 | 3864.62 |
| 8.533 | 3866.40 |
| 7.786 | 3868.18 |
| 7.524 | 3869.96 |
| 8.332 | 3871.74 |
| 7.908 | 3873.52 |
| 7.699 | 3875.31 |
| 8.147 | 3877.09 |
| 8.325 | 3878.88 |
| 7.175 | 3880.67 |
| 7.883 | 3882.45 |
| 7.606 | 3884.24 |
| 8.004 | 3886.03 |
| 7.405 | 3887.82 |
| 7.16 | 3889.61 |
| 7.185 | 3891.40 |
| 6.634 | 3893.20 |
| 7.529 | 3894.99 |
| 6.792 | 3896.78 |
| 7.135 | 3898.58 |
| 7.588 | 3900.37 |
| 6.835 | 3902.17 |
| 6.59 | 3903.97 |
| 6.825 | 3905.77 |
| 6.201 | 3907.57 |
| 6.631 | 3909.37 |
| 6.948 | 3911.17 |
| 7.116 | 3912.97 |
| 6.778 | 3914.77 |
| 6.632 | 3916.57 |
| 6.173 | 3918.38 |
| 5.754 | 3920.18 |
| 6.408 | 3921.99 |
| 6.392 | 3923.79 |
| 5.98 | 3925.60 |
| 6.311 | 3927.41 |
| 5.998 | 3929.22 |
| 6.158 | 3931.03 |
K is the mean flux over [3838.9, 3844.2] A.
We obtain 12.3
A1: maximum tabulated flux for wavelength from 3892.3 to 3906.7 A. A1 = 7.588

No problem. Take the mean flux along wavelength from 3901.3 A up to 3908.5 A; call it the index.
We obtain 6.61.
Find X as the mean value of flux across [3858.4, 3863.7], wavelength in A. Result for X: 9.09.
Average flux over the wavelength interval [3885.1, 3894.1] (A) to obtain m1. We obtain 7.28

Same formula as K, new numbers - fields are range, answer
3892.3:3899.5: 7.03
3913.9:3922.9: 6.35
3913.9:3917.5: 6.7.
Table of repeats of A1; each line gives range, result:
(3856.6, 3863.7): 10.05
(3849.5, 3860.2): 10.44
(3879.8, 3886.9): 8.004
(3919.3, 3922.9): 6.408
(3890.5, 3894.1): 7.185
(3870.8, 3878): 8.332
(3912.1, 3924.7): 7.116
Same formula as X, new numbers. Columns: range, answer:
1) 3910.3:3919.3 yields 6.73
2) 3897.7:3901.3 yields 7.36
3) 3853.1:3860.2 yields 9.26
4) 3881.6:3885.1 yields 7.74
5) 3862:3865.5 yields 8.19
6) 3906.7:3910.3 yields 6.42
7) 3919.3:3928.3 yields 6.17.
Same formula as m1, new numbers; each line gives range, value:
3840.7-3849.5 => 11.3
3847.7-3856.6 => 9.72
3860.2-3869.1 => 8.35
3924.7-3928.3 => 6.14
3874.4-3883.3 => 7.85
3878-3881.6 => 7.76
